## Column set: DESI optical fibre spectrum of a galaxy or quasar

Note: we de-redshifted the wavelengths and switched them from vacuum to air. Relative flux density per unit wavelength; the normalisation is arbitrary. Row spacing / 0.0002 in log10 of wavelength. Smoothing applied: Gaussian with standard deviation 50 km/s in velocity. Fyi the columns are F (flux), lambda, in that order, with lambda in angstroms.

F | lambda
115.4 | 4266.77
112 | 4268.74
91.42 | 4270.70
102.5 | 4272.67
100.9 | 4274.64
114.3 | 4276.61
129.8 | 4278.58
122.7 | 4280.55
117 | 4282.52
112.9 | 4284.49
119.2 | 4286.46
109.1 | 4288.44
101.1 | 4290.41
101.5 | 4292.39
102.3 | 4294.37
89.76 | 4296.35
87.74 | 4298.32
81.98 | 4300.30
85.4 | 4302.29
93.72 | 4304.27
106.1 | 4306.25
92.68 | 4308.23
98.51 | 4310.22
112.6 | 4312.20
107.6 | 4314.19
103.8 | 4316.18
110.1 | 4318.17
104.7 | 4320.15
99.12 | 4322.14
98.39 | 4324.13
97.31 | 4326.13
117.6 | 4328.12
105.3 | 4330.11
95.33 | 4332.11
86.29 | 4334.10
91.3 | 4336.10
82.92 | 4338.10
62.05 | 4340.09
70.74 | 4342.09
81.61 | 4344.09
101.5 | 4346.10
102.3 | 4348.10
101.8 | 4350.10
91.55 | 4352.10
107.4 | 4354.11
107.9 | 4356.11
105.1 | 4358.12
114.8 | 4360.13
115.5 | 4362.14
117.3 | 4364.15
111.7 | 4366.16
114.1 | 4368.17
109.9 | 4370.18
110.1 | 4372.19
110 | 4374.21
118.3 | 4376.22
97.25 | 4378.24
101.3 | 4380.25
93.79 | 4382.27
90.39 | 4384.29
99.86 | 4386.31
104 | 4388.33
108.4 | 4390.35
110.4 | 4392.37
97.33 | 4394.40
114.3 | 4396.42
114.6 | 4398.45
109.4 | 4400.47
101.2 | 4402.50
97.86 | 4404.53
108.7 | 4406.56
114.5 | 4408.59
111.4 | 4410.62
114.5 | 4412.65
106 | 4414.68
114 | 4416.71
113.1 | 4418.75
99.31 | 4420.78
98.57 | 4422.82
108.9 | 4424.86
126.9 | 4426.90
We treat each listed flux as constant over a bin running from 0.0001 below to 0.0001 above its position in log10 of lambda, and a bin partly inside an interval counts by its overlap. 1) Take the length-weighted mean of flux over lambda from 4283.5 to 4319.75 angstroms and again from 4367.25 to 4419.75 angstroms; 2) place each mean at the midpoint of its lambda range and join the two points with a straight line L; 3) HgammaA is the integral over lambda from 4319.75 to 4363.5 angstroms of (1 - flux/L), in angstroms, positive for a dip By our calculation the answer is 2.7 angstroms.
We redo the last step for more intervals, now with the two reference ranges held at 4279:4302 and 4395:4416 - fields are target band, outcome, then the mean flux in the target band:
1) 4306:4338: 1.4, 101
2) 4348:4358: 0.4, 102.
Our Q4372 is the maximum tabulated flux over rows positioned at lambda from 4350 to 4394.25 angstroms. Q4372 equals 118.3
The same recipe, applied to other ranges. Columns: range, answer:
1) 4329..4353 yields 105.3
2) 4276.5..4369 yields 129.8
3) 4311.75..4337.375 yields 117.6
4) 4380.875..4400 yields 114.6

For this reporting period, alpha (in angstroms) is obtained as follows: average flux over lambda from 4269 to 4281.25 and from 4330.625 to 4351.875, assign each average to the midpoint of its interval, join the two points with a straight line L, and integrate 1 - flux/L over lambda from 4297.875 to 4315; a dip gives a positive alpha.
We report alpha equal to 0.5 angstroms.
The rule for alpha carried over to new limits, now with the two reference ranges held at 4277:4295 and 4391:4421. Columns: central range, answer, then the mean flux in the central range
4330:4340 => 2.1 angstroms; 88.3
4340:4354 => 2.6 angstroms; 90.3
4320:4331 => 0.8 angstroms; 104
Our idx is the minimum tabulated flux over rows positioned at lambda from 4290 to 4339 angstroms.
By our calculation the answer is 81.98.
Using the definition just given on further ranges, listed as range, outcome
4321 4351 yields 62.05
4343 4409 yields 81.61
